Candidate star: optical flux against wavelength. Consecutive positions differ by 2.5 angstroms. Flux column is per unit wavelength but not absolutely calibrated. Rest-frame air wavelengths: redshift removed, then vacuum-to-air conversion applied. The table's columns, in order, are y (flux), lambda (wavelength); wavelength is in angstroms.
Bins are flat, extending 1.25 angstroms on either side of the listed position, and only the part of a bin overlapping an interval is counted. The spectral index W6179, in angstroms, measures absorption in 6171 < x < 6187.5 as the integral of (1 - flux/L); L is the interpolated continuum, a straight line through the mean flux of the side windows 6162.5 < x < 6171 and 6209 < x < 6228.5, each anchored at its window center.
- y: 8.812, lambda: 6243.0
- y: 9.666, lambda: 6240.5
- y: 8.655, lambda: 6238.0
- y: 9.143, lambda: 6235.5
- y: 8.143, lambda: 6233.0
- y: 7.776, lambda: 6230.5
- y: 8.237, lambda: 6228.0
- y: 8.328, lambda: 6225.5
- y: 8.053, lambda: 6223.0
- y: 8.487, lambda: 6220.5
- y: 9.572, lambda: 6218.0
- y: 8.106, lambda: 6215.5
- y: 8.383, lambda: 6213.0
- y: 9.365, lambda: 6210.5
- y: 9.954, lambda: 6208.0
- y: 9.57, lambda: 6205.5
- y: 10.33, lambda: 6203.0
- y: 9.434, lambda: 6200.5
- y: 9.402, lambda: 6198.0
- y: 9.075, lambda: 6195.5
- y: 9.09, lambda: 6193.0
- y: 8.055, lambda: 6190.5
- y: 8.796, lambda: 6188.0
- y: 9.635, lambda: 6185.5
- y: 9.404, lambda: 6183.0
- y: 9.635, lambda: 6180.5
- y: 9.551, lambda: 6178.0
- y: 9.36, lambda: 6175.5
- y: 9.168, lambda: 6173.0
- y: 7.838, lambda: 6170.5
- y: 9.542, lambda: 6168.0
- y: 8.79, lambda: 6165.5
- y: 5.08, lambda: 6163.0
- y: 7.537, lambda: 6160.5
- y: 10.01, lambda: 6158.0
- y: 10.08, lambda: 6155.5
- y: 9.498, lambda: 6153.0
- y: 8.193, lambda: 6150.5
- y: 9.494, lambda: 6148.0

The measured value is -2.4 angstroms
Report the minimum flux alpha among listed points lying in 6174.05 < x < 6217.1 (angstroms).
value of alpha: 8.055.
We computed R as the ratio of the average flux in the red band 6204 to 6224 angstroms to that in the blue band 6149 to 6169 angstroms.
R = 1.04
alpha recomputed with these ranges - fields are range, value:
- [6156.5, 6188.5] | 5.08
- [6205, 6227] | 8.053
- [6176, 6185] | 9.404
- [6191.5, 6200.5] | 9.075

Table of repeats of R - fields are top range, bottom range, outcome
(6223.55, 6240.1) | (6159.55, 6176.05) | 1.03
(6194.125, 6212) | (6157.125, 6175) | 1.15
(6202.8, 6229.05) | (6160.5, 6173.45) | 1.12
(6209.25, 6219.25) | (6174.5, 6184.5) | 0.93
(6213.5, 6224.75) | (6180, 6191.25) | 0.94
